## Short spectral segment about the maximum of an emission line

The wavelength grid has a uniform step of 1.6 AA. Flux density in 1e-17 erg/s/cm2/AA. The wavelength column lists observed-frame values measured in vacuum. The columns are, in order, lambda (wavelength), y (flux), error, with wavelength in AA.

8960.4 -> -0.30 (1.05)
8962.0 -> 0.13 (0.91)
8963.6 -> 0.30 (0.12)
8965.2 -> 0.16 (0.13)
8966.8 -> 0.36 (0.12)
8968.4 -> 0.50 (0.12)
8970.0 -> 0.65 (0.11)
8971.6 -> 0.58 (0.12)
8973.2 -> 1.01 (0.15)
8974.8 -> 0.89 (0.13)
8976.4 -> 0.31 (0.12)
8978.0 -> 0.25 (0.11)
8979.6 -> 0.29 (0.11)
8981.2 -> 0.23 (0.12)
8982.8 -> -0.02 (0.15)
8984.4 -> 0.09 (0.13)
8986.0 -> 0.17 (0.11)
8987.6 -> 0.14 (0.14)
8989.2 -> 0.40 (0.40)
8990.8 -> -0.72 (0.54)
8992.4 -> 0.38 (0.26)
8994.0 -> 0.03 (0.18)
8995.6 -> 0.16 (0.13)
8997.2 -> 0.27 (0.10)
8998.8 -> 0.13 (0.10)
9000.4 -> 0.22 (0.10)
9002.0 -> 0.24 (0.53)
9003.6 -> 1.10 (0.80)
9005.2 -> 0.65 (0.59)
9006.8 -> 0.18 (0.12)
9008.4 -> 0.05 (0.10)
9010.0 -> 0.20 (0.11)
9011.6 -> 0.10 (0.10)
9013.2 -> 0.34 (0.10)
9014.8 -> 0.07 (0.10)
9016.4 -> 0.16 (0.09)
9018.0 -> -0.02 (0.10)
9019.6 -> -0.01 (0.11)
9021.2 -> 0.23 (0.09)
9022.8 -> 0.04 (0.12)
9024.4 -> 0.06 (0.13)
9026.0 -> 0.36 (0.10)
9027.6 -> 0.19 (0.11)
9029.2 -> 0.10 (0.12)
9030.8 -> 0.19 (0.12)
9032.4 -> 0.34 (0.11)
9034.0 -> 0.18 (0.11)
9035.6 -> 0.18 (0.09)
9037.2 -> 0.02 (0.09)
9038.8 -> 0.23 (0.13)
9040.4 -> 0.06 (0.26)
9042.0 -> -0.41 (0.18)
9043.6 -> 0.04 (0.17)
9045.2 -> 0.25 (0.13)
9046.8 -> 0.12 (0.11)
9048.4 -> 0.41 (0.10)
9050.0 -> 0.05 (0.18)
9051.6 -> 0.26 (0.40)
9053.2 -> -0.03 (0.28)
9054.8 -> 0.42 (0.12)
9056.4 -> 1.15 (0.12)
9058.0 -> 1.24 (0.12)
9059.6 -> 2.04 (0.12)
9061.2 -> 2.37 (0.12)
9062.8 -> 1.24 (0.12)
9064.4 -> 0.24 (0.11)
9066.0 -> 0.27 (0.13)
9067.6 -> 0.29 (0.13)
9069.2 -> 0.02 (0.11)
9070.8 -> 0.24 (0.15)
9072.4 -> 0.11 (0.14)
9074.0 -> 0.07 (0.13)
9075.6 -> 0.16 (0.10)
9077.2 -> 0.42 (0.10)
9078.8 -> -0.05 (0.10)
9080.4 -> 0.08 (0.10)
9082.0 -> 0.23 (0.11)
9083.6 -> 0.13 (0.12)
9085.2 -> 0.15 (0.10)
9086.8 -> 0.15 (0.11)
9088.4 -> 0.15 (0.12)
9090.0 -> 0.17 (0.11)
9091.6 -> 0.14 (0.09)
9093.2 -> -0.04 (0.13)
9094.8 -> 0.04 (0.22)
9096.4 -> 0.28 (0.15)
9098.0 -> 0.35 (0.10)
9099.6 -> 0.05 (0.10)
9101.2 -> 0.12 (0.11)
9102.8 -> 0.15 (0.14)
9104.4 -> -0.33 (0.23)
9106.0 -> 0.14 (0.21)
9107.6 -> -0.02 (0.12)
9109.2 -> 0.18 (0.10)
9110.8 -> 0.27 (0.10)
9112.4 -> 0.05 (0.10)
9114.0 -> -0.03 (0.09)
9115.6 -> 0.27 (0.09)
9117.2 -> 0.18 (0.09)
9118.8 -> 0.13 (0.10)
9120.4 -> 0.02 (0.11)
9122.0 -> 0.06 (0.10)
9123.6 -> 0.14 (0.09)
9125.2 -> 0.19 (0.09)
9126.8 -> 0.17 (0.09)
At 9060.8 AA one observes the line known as [O III] 5007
